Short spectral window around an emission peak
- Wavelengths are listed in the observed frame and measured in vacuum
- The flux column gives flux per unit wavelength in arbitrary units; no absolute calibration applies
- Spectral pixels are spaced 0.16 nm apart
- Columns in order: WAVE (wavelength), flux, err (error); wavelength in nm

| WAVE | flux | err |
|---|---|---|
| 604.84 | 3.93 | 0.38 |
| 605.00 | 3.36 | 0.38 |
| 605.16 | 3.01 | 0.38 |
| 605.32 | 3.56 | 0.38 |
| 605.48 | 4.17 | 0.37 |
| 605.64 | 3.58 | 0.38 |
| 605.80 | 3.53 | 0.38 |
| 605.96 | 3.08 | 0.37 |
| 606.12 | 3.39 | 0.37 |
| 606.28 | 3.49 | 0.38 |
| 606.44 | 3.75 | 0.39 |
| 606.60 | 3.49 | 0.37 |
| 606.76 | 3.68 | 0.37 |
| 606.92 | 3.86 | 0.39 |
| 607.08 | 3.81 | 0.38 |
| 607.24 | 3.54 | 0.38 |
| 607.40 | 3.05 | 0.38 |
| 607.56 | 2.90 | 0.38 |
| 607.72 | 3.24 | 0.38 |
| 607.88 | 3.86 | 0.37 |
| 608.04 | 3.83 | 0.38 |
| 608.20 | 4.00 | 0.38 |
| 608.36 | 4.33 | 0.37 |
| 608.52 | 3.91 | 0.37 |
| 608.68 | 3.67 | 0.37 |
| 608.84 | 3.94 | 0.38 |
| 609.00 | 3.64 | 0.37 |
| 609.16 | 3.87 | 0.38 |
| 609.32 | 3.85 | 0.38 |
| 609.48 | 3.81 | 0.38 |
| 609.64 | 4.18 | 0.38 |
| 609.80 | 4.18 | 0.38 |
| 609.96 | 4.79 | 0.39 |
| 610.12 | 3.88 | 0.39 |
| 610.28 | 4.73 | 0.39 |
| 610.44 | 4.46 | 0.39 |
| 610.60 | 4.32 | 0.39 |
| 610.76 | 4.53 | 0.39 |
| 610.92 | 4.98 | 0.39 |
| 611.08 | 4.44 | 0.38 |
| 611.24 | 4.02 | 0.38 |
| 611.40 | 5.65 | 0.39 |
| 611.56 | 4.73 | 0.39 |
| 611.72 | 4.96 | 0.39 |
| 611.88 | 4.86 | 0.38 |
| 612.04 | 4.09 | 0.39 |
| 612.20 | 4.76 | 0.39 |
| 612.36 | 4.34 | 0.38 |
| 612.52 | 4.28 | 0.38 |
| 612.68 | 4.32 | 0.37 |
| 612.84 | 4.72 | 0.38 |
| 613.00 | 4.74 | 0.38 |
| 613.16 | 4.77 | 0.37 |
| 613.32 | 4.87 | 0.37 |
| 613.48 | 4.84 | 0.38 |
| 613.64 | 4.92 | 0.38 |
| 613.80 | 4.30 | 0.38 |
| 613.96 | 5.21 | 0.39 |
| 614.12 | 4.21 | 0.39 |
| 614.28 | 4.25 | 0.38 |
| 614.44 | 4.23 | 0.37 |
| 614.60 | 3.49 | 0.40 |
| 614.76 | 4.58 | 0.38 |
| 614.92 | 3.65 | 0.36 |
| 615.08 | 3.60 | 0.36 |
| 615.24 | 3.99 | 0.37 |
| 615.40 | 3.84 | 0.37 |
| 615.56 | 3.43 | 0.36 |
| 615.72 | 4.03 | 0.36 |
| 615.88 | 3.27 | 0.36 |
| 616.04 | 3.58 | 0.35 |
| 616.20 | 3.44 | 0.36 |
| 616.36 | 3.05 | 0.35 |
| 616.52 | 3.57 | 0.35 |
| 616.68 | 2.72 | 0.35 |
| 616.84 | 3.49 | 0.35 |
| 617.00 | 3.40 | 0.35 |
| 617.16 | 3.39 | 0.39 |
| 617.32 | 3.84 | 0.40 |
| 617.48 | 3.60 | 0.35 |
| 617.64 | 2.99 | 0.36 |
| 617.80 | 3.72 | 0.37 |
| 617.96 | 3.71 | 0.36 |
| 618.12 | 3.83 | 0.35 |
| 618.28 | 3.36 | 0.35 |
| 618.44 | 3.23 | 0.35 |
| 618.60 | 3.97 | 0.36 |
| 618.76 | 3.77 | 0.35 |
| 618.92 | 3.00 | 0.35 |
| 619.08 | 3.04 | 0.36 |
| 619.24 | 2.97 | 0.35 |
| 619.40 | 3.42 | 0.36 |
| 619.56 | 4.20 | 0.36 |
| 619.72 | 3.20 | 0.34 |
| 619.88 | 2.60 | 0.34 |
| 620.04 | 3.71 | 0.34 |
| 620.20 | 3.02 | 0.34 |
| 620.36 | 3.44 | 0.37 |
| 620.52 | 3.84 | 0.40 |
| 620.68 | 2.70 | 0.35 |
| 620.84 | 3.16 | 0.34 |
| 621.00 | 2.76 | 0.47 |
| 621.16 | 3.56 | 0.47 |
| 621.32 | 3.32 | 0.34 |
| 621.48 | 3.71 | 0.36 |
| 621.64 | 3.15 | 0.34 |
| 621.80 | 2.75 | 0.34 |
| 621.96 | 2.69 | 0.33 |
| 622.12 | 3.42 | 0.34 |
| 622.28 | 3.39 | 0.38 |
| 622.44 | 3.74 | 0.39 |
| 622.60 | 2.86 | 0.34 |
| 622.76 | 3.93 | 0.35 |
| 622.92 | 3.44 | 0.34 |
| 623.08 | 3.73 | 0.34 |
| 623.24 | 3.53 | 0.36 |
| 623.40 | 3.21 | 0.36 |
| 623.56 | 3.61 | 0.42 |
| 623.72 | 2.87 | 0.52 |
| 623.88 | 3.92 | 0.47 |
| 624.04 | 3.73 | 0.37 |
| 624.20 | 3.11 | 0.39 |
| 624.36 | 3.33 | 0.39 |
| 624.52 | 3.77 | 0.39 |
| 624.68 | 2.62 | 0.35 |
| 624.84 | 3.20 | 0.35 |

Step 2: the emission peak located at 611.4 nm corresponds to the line Mg II 2798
